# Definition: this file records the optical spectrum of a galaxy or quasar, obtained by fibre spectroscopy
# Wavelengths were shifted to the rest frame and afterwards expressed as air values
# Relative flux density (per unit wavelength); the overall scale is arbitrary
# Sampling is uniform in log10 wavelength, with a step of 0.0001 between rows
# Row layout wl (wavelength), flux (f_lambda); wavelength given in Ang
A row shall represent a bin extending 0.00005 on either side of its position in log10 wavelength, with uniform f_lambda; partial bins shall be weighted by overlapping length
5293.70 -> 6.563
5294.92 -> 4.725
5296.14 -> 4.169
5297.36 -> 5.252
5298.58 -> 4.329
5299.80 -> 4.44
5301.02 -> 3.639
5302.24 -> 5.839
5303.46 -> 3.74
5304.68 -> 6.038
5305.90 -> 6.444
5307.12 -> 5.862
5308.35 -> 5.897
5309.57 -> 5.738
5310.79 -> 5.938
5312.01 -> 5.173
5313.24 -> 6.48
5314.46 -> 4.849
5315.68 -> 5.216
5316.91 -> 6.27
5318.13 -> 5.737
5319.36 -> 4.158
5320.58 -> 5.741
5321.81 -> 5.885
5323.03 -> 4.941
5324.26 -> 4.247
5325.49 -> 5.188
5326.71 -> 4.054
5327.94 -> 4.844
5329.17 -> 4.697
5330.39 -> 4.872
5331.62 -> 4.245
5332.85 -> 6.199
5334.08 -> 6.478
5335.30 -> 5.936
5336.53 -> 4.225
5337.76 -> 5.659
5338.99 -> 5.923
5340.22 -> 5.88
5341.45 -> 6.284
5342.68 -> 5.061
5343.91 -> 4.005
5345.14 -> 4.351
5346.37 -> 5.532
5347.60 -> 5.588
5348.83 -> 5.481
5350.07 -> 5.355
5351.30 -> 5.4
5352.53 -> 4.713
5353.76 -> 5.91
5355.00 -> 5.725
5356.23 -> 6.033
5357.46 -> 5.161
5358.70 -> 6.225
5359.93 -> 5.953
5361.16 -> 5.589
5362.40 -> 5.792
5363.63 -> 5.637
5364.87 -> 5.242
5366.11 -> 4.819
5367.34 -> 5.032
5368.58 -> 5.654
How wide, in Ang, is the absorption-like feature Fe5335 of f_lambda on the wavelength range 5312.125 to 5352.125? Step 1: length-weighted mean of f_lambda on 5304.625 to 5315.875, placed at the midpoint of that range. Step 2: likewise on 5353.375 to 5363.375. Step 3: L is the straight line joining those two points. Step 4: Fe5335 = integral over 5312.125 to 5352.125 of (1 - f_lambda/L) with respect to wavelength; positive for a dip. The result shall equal 3.5 Ang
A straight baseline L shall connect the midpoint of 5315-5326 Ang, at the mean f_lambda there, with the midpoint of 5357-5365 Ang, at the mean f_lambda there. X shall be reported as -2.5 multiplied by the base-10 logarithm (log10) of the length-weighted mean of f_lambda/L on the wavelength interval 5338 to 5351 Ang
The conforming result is 0.03 mag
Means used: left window 5.26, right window 5.69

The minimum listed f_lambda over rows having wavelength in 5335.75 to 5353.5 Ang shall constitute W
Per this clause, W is 4.005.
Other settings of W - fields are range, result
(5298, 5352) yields 3.639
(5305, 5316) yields 4.849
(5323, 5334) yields 4.054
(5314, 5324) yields 4.158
